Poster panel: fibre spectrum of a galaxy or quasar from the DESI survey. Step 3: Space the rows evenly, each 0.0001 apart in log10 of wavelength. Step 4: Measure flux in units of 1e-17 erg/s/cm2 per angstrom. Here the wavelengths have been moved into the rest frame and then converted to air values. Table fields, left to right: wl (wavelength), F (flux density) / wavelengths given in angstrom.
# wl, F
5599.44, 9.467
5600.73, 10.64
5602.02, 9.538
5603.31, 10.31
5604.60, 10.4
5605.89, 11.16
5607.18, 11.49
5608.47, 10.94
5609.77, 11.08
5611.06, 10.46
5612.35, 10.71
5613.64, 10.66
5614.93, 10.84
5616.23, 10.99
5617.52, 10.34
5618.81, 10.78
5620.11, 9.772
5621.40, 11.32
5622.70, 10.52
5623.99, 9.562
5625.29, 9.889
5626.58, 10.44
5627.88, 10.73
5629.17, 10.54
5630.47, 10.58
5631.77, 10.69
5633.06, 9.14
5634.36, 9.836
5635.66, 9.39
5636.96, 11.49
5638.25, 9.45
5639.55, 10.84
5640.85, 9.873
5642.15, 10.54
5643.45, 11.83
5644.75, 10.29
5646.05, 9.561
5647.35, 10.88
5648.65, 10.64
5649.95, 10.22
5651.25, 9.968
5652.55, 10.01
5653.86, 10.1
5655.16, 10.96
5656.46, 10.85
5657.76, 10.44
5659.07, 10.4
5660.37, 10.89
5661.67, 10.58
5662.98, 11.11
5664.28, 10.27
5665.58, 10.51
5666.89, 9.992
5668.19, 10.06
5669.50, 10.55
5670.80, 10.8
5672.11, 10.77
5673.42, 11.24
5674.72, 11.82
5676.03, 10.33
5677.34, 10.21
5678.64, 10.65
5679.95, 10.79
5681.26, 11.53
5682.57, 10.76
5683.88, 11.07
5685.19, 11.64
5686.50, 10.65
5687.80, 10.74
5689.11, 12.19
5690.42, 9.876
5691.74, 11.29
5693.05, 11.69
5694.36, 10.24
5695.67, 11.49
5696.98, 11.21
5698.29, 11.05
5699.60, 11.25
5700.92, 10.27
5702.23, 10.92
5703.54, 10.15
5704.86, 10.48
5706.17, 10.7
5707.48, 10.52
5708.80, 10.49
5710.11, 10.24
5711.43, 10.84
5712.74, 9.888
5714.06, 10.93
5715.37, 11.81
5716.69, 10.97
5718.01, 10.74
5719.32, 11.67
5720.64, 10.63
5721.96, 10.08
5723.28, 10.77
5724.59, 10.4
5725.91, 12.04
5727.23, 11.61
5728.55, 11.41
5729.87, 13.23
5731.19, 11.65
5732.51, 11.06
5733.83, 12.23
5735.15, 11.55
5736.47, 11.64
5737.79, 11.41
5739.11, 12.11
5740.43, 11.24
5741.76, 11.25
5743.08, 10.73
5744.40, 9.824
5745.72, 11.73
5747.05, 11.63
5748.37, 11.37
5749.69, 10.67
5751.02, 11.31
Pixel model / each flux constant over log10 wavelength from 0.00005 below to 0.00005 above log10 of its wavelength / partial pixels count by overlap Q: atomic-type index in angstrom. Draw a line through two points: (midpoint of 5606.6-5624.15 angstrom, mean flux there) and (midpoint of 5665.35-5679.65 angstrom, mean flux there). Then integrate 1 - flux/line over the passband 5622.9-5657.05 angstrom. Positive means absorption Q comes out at 1.1 angstrom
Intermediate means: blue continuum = 10.7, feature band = 10.3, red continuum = 10.6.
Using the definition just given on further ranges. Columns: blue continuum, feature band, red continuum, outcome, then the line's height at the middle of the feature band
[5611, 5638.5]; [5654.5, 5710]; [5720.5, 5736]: 0.8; 11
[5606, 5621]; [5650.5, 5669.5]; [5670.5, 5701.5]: 0.8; 10.9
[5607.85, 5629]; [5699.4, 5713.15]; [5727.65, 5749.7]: 0.9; 11.2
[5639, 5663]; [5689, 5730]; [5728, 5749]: 0.9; 11.2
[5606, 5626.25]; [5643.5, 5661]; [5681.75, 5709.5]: 0.5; 10.8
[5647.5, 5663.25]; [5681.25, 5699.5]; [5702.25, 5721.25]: -0.8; 10.6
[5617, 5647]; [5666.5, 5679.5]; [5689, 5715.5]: -0.1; 10.6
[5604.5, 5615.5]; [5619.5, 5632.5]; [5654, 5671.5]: 0.5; 10.8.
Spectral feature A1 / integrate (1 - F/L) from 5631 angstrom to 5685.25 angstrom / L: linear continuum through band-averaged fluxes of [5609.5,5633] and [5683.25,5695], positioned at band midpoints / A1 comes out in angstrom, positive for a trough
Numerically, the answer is 1.3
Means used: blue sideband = 10.5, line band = 10.5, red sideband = 11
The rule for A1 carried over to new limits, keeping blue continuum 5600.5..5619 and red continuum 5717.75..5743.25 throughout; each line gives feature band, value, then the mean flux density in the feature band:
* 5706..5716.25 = 0.5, 10.7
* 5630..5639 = 0.6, 10.1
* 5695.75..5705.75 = 0.4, 10.8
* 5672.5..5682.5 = 0.1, 10.9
